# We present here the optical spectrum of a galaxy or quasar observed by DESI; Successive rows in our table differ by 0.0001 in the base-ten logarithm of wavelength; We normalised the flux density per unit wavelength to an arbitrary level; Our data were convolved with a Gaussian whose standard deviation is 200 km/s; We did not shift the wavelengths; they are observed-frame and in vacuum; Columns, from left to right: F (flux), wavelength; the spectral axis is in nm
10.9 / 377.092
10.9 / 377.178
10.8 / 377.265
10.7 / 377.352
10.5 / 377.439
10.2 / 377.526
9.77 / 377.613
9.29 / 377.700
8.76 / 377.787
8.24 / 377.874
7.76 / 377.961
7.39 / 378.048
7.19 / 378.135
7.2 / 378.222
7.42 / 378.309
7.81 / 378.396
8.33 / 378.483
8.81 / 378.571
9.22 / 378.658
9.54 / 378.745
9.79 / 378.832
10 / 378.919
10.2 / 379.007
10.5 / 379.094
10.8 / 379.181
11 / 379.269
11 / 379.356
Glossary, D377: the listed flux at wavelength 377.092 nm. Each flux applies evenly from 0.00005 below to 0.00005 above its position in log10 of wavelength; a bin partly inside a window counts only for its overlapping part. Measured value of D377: 10.9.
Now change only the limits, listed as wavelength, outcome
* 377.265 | 10.8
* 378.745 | 9.54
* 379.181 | 10.8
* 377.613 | 9.77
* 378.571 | 8.81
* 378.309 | 7.42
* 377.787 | 8.76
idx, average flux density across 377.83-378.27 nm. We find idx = 7.56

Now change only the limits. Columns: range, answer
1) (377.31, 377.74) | 10.1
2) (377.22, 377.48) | 10.7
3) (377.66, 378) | 8.51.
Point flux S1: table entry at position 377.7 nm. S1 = 9.29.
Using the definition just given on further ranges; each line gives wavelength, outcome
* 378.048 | 7.39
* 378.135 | 7.19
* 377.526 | 10.2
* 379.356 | 11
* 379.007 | 10.2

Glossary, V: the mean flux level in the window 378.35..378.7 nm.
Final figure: 8.52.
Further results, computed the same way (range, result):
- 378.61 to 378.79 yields 9.4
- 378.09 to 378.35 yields 7.28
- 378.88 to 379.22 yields 10.4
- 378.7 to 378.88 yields 9.7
